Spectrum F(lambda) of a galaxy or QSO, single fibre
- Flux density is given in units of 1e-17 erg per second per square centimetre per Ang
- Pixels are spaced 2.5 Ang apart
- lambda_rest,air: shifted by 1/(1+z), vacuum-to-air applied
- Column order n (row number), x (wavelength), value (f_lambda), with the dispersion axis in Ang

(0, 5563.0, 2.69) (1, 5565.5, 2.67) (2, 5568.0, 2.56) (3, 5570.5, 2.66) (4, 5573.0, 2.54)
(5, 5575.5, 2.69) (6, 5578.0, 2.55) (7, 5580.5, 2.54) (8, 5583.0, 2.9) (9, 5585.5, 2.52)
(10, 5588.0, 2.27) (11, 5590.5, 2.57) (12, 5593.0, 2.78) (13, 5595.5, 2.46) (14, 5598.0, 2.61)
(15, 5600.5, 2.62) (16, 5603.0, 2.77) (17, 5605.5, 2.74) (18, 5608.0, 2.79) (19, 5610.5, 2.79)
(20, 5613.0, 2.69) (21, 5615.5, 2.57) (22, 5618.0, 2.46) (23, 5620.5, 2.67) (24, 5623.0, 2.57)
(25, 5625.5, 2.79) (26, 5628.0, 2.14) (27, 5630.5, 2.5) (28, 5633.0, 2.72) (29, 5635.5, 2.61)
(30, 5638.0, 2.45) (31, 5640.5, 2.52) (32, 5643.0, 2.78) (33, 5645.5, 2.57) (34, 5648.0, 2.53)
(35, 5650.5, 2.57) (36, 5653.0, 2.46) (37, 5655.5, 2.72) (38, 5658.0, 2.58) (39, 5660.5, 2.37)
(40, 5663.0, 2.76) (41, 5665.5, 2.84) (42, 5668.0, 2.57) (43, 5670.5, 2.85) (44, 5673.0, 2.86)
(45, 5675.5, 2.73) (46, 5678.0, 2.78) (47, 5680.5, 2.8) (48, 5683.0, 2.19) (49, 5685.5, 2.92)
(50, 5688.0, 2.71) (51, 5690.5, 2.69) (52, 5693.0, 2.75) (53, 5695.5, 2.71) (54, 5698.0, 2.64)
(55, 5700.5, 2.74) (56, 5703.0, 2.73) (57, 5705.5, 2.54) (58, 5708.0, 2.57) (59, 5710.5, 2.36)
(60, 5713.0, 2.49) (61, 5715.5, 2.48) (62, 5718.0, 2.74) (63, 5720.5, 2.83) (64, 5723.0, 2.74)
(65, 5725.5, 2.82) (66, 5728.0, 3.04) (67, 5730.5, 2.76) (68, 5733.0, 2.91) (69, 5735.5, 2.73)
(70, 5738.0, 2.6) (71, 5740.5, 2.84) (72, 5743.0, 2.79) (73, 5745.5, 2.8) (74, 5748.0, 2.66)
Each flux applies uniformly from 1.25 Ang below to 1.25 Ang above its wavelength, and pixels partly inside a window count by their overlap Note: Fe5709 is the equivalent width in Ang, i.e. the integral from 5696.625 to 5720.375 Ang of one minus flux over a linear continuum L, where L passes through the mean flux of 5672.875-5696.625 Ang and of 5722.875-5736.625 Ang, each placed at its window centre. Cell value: 1.52 Ang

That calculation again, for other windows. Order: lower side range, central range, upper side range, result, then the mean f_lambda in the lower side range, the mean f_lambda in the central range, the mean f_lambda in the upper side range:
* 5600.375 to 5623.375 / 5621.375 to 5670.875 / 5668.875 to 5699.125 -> 1.9 Ang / 2.67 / 2.59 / 2.72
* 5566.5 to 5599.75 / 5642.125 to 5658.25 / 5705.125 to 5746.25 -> 0.3 Ang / 2.59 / 2.6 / 2.71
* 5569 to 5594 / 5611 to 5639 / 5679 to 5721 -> 0.5 Ang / 2.6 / 2.57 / 2.64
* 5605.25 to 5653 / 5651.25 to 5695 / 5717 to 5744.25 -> 0.1 Ang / 2.6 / 2.68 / 2.8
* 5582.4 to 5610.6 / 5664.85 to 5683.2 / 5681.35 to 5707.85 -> -0.5 Ang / 2.64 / 2.73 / 2.66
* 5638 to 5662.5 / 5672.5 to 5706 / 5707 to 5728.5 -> -1.0 Ang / 2.57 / 2.7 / 2.66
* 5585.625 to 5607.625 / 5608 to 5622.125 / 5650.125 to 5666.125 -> -0.2 Ang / 2.61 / 2.65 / 2.61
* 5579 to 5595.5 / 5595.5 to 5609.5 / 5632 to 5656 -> -0.5 Ang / 2.59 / 2.69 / 2.59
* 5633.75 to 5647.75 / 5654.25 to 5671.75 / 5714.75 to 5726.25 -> -0.3 Ang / 2.59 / 2.67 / 2.73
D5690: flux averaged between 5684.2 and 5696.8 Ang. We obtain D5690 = 2.75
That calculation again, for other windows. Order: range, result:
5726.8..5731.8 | 2.9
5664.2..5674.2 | 2.78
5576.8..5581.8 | 2.55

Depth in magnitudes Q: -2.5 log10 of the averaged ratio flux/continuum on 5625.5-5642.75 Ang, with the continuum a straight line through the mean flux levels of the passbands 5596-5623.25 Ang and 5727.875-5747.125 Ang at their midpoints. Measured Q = 0.07 mag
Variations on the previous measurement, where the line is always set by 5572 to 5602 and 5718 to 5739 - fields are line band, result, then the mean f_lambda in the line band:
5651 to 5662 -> 0.06 mag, 2.54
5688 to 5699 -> 0.02 mag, 2.7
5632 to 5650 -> 0.03 mag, 2.59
